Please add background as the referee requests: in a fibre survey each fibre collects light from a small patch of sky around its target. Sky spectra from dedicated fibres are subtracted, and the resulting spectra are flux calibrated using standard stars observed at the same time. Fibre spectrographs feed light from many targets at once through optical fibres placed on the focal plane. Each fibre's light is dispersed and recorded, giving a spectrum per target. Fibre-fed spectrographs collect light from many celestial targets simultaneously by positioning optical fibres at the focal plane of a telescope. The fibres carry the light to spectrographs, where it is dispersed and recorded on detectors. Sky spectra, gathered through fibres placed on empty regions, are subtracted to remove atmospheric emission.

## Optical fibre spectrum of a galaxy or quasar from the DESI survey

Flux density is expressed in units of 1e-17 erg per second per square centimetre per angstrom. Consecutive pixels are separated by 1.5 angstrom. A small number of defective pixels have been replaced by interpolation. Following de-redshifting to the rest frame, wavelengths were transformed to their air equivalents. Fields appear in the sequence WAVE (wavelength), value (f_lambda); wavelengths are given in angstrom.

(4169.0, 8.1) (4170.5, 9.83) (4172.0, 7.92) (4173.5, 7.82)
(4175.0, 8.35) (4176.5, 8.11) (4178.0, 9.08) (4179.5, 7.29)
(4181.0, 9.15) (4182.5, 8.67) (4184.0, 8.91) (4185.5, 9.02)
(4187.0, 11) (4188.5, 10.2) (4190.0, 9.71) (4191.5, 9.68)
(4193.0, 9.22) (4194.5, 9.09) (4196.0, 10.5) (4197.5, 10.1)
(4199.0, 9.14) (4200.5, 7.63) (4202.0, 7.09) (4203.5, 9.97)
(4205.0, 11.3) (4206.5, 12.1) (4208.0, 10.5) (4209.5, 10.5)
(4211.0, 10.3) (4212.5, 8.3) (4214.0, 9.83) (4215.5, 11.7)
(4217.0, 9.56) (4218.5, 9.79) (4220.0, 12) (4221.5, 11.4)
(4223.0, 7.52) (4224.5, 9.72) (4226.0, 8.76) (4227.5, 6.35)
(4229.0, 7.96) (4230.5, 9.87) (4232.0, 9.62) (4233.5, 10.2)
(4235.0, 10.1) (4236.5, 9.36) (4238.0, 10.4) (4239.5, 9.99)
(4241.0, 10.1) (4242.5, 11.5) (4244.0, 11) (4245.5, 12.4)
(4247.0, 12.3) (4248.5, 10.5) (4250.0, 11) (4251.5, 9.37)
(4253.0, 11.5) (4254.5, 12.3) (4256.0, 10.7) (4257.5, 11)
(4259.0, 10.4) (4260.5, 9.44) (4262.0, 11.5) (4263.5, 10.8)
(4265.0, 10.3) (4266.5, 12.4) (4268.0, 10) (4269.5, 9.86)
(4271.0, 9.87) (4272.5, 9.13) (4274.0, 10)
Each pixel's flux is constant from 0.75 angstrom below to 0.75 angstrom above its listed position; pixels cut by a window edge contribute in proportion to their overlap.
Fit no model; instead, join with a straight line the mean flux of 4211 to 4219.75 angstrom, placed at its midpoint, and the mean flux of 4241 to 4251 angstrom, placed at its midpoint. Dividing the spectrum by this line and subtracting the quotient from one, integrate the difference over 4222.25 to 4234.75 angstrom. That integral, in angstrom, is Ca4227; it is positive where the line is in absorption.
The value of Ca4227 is 2.1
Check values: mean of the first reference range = 10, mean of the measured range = 8.8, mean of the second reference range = 11.3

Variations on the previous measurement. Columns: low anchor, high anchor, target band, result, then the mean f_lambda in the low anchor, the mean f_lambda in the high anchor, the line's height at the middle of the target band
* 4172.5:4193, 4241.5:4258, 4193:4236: 1.6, 8.99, 11.2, 10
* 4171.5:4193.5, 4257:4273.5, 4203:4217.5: -1.5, 8.95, 10.4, 9.44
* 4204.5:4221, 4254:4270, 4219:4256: 1.5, 10.5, 10.8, 10.7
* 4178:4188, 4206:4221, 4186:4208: -0.2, 9.04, 10.4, 9.69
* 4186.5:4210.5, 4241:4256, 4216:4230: 1.6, 9.85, 11.2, 10.5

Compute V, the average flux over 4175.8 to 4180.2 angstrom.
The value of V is 8.17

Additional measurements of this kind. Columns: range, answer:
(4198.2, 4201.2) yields 8.43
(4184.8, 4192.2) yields 9.93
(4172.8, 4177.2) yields 8.1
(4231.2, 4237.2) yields 9.82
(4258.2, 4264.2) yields 10.5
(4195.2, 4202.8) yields 8.9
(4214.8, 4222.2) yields 10.9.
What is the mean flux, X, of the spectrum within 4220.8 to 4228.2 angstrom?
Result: 8.75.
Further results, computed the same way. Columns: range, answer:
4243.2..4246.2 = 11.7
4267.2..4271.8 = 9.93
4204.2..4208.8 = 11.3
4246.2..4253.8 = 11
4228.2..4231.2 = 8.86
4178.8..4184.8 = 8.52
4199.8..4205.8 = 9.03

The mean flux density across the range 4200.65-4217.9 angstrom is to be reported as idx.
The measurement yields 10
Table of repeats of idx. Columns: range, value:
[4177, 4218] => 9.6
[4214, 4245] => 9.87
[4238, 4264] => 10.9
